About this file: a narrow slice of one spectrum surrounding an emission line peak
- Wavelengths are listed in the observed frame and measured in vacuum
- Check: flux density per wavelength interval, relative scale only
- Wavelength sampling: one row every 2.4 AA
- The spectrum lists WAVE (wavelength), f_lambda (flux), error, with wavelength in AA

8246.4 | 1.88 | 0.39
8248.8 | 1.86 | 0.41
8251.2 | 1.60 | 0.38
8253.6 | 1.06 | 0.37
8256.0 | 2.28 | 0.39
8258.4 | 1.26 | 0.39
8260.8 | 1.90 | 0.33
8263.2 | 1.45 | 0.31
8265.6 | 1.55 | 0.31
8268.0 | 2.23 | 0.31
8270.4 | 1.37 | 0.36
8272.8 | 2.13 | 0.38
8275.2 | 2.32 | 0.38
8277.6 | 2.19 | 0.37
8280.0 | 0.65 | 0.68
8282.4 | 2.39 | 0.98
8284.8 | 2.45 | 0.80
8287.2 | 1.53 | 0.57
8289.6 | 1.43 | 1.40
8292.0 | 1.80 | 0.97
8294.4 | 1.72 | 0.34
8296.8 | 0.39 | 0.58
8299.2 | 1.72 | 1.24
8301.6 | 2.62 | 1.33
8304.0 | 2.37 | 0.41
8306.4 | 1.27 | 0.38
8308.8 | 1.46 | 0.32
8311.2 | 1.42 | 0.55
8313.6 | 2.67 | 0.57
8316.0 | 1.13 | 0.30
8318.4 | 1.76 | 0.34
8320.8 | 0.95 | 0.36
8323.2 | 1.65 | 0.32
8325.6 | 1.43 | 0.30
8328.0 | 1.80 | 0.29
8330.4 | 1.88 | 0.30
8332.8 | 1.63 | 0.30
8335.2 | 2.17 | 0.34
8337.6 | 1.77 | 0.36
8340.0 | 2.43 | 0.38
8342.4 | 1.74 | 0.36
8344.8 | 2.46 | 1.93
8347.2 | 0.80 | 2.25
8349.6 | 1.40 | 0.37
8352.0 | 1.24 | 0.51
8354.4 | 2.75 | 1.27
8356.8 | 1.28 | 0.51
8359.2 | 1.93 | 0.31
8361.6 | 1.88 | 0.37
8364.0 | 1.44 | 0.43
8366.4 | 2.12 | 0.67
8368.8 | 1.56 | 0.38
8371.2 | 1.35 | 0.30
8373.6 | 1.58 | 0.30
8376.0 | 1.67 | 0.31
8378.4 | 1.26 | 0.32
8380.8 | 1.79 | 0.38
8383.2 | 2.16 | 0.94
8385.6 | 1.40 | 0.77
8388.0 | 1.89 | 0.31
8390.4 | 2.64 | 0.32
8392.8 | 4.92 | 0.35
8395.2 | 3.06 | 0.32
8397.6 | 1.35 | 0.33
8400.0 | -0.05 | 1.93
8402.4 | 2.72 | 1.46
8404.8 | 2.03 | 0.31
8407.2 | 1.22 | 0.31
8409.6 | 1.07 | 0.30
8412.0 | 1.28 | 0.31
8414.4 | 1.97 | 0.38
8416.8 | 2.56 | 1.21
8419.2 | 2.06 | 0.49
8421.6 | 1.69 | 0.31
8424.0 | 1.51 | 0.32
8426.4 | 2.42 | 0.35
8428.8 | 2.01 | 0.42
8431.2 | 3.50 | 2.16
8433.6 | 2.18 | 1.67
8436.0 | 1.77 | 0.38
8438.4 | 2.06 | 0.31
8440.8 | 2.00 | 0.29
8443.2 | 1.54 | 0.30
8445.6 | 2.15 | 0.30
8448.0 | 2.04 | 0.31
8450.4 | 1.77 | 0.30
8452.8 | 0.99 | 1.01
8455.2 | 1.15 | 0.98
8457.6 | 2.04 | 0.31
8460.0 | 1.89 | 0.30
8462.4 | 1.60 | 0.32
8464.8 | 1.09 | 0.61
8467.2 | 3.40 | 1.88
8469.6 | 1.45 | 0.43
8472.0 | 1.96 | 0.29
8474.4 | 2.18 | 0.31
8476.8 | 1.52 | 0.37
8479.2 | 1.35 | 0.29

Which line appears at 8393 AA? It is Hgamma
